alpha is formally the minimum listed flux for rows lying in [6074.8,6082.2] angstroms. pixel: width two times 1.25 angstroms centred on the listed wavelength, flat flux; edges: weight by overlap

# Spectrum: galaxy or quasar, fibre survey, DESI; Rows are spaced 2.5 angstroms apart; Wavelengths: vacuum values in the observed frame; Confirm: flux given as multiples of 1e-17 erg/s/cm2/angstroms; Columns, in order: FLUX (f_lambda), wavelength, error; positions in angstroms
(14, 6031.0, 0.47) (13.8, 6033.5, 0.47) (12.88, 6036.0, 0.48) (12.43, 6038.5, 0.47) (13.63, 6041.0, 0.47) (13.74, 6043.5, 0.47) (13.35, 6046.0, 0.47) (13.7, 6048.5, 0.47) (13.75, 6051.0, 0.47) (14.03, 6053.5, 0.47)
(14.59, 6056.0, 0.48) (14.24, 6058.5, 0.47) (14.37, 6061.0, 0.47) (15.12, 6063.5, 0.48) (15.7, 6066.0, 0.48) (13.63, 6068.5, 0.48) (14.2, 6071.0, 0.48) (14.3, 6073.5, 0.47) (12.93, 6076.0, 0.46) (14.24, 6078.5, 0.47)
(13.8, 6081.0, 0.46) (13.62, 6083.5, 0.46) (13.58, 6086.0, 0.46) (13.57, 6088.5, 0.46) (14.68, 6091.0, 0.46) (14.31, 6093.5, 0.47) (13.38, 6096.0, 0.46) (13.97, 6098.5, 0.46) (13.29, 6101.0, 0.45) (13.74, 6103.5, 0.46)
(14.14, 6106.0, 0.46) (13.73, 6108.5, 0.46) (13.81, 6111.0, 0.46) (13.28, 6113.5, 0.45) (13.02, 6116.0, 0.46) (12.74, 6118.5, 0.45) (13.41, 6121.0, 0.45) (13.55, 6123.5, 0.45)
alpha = 12.93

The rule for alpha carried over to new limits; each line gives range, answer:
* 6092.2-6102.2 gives 13.29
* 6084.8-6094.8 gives 13.57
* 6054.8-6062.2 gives 14.24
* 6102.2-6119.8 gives 12.74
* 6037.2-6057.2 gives 12.43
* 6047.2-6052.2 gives 13.7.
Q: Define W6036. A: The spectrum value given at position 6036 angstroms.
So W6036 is 12.88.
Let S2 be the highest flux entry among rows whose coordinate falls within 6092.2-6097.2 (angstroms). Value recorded 14.31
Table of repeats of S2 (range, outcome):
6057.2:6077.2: 15.7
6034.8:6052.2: 13.75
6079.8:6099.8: 14.68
